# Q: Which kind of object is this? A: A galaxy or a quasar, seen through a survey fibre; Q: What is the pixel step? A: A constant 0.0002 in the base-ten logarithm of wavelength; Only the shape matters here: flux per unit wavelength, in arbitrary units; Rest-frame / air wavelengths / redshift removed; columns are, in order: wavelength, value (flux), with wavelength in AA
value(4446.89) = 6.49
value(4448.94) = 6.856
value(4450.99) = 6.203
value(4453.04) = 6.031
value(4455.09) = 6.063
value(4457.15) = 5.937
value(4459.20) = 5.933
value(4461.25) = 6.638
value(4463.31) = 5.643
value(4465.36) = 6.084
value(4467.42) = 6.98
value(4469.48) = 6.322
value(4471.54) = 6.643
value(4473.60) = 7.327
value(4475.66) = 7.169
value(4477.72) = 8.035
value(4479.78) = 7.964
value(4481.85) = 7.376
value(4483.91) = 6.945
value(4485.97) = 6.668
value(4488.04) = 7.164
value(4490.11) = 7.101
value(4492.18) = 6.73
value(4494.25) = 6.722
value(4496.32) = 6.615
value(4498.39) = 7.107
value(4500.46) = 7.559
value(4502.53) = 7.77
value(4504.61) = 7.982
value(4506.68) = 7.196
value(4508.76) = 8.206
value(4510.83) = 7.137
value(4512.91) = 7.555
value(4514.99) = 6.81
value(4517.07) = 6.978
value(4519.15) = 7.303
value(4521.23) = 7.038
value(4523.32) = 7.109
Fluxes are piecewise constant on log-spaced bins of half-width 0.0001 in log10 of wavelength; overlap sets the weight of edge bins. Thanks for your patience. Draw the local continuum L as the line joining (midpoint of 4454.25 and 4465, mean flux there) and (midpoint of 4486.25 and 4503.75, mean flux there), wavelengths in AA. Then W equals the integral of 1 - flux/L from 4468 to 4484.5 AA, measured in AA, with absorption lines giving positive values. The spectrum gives -1.7 AA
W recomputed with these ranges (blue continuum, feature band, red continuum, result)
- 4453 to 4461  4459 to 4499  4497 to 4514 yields -0.9 AA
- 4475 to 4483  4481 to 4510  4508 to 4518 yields 1.0 AA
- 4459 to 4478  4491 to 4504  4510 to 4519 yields -0.3 AA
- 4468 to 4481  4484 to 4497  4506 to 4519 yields 0.8 AA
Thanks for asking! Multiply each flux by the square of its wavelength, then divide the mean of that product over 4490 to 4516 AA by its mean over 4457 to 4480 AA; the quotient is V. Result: 1.1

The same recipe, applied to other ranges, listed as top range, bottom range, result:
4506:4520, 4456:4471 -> 1.20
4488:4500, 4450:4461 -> 1.16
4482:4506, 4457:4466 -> 1.19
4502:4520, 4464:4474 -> 1.15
